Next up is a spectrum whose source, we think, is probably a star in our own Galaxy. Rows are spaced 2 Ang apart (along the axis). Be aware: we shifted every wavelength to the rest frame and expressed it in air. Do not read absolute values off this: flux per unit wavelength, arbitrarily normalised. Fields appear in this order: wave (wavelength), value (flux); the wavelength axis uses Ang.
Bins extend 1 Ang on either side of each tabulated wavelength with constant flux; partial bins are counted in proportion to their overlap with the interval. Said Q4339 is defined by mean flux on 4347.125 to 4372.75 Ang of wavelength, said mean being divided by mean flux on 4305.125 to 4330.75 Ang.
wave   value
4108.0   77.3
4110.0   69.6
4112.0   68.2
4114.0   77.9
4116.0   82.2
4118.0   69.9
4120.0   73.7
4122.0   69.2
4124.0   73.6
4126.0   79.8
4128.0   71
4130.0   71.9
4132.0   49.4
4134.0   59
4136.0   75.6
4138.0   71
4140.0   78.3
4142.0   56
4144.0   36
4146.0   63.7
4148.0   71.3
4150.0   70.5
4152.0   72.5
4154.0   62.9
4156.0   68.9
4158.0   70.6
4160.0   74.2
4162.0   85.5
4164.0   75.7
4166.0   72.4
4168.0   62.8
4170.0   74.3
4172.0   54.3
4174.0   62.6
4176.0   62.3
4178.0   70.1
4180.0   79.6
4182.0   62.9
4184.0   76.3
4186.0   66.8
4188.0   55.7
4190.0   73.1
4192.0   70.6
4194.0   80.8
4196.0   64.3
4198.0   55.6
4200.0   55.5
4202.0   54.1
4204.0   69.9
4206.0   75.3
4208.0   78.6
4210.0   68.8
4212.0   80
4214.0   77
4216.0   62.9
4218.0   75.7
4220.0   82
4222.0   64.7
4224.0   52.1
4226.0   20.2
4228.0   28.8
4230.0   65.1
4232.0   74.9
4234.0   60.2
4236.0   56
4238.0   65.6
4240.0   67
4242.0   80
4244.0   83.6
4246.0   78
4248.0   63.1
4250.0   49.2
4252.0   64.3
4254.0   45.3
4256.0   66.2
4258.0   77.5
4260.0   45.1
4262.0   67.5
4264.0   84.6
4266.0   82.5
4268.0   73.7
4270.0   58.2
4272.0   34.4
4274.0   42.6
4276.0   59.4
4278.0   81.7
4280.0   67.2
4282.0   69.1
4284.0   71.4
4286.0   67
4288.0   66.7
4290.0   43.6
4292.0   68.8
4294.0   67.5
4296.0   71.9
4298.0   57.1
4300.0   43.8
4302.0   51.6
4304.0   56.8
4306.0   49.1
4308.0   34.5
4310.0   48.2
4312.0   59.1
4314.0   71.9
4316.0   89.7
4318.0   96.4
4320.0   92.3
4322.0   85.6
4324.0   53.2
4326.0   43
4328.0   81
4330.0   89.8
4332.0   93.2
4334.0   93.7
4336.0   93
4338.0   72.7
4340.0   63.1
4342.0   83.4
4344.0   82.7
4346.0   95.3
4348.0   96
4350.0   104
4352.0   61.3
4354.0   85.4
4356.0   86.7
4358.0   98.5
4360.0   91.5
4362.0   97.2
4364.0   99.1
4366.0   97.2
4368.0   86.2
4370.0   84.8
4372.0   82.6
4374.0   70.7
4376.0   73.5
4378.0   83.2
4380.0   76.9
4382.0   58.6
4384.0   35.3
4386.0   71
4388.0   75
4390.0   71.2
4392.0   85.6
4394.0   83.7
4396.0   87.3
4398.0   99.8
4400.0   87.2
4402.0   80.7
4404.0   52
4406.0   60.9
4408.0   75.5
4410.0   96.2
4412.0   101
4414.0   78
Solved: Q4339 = 1.3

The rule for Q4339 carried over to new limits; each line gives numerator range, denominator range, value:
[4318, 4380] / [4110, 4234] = 1.25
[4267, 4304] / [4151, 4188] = 0.88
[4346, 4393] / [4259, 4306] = 1.32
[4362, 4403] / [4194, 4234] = 1.25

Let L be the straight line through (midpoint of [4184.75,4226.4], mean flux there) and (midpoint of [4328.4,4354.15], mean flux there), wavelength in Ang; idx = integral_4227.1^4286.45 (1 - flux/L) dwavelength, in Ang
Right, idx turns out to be 7.56 Ang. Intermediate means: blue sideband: 66.6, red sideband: 85.6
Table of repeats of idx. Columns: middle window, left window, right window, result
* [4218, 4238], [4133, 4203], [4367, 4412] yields 3.50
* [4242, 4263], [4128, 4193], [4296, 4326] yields 0.02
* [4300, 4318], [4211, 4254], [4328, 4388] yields 3.95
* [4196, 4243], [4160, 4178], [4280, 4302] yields 1.71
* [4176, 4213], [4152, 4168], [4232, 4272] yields 0.70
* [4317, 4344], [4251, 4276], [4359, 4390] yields -3.09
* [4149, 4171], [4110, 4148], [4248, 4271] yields -1.44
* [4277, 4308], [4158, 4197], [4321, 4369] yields 7.20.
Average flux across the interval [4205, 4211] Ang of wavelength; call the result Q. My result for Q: 74.2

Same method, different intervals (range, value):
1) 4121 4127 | 74.2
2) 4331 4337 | 93.3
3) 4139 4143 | 67.2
